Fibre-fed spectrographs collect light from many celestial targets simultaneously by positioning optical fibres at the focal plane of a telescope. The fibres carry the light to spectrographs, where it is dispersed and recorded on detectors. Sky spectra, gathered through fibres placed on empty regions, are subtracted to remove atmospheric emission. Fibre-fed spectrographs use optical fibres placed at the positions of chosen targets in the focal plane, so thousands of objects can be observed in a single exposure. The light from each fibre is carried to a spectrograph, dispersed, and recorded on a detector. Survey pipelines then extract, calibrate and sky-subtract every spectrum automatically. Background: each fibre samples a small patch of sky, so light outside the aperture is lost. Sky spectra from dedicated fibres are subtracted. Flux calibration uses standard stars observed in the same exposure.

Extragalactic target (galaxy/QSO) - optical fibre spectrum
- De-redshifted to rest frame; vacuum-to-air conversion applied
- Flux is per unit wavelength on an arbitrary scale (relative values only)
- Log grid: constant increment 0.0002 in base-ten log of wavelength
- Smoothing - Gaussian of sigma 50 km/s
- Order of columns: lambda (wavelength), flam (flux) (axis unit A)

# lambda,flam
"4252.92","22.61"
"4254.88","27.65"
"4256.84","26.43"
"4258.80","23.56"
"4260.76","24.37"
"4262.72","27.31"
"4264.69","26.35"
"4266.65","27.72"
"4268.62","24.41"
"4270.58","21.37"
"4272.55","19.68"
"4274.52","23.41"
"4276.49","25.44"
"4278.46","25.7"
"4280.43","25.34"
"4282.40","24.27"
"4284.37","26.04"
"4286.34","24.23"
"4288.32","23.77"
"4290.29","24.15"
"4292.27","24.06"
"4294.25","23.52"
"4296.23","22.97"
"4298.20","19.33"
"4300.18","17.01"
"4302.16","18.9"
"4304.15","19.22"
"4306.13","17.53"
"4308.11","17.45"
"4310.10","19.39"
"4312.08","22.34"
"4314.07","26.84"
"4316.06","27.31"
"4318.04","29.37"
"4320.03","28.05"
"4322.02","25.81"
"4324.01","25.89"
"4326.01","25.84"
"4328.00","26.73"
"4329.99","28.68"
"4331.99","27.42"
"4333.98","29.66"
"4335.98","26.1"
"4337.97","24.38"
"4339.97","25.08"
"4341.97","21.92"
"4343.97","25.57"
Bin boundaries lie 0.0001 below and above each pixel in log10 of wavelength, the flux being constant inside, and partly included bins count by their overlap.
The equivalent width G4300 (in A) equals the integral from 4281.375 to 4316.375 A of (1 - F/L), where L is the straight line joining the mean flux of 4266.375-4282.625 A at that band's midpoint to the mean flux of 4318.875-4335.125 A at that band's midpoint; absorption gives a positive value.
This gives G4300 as 4.7 A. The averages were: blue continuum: 24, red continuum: 27.3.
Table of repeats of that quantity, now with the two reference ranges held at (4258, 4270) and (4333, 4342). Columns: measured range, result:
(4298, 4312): 3.85 A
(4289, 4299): 1.07 A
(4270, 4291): 1.30 A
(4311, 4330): -0.60 A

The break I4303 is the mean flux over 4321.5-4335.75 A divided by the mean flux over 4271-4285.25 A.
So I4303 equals 1.12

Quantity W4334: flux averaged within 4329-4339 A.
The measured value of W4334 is 27.2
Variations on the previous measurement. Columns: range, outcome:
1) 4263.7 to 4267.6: 27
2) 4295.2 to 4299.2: 21.2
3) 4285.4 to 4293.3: 24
